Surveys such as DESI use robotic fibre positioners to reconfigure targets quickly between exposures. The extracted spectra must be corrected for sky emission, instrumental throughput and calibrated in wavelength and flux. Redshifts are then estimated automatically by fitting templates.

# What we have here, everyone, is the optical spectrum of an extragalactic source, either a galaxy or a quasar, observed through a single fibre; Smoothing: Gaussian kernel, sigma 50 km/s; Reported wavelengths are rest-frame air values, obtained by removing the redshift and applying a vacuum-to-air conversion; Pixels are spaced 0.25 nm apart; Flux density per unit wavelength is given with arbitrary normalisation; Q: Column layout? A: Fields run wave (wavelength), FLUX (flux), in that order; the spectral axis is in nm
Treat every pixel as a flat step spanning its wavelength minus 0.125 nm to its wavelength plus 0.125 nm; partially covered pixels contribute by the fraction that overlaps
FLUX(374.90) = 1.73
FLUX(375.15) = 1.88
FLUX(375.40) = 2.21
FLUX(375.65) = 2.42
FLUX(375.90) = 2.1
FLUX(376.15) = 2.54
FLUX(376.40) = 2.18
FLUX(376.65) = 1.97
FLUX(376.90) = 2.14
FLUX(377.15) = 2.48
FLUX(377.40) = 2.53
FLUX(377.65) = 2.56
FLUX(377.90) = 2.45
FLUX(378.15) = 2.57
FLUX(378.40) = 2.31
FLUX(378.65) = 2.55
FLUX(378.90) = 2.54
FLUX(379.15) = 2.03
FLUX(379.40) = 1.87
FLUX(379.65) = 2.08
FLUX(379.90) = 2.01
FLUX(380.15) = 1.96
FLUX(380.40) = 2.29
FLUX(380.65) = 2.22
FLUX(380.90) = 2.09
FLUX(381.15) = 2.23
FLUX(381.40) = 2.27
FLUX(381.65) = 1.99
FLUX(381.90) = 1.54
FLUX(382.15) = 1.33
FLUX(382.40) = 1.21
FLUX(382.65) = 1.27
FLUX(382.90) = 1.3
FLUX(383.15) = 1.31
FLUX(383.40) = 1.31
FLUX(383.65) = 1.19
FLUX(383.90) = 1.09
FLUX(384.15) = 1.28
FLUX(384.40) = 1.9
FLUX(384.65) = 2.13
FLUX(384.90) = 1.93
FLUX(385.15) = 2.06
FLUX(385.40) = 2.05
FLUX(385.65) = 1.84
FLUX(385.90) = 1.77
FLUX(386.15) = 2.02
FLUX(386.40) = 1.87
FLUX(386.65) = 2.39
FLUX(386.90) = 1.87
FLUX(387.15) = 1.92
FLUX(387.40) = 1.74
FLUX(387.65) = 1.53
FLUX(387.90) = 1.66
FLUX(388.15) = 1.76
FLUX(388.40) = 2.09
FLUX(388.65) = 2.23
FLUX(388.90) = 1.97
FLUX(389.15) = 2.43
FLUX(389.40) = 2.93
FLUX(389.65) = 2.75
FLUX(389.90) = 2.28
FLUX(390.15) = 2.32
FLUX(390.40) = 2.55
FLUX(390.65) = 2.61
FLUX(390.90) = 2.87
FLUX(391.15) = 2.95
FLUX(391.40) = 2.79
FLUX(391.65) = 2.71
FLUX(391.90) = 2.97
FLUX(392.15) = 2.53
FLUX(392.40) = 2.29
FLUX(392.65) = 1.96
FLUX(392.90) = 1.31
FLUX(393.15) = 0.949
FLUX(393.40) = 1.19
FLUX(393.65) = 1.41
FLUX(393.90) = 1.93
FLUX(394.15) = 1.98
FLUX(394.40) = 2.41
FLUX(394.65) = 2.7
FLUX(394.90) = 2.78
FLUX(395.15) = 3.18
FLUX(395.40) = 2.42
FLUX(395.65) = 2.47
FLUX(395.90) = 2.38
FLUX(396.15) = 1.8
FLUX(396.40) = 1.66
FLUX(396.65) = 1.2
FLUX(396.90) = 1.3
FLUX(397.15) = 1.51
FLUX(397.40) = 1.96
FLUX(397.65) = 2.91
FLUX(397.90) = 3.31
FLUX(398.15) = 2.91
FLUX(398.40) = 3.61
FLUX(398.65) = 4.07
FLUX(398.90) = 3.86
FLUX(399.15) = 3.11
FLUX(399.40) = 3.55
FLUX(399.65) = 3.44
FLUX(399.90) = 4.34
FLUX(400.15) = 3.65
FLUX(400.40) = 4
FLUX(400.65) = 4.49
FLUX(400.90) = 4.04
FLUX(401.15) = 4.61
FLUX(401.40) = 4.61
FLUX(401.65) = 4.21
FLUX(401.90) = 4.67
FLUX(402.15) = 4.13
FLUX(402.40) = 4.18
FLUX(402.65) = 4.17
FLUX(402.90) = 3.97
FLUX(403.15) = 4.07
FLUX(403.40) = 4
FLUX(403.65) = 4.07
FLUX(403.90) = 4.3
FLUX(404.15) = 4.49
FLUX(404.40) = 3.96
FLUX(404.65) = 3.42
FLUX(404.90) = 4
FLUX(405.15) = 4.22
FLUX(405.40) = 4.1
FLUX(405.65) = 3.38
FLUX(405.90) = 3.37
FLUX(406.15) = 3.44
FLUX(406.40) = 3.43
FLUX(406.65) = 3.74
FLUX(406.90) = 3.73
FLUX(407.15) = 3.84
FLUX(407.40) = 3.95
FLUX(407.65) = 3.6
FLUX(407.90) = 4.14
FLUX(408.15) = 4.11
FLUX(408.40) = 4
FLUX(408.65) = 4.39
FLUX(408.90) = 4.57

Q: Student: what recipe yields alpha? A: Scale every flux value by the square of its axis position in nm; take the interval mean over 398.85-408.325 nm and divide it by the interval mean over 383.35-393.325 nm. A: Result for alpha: 2.06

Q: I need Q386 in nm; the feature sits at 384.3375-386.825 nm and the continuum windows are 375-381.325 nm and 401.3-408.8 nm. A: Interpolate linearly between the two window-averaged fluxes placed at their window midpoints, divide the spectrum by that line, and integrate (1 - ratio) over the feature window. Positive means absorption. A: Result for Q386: 0.67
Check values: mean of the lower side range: 2.25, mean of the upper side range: 3.99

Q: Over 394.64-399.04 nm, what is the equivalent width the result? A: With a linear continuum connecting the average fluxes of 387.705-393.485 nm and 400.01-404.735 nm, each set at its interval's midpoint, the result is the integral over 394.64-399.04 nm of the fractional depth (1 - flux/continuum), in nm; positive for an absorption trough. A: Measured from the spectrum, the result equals 0.98 nm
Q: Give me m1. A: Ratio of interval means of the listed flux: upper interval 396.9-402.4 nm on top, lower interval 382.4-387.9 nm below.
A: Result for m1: 2.14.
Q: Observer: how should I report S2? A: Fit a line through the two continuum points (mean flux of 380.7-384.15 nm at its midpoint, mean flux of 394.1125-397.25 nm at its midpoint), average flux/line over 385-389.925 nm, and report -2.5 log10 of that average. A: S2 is -0.15 mag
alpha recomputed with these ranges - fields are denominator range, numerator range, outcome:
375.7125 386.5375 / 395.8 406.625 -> 2.00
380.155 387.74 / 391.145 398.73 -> 1.37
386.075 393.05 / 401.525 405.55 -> 1.96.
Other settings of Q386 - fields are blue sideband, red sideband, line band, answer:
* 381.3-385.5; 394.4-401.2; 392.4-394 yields 0.642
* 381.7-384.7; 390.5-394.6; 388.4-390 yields -0.417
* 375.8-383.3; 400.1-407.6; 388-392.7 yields 0.726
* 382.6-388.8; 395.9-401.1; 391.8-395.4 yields 0.611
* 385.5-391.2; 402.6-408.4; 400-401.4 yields -0.323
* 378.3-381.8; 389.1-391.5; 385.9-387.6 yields 0.376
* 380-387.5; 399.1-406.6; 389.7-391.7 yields -0.039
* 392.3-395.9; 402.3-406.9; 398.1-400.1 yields -0.470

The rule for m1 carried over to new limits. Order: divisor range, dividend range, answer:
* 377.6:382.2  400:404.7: 1.93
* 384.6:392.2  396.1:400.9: 1.35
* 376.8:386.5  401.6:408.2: 2.04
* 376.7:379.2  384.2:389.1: 0.80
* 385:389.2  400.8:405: 2.15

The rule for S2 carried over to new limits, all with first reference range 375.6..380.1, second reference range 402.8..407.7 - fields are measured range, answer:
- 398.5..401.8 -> -0.124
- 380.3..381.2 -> 0.117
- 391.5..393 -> 0.317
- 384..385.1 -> 0.424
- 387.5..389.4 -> 0.396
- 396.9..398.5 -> 0.311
